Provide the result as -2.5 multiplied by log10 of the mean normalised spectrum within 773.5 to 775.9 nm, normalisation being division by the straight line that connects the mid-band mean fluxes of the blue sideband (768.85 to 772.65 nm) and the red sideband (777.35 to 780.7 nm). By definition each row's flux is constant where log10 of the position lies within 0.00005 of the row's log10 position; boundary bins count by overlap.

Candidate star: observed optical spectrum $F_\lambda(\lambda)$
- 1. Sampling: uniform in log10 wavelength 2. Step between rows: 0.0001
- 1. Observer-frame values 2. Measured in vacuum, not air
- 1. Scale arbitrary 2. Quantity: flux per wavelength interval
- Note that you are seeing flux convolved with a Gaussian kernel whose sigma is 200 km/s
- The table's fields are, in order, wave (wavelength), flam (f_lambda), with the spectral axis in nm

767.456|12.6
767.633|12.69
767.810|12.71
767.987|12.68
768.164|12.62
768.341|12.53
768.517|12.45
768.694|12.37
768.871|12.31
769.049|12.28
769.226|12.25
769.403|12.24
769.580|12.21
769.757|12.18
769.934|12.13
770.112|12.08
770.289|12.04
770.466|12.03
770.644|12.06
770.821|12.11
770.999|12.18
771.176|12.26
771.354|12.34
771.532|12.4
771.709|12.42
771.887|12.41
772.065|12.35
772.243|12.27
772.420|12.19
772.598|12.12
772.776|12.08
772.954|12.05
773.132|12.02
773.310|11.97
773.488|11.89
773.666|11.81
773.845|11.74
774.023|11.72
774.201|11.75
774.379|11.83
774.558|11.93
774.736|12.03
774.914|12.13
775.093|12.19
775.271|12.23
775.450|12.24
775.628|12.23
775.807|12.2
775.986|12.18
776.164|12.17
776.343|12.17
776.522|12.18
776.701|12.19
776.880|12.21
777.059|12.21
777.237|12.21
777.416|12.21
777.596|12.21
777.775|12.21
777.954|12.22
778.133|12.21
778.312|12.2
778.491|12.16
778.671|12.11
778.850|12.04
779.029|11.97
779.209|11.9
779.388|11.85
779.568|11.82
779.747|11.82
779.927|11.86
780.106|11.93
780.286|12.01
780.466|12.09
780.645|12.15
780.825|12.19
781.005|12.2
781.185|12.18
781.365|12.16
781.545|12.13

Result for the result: 0.01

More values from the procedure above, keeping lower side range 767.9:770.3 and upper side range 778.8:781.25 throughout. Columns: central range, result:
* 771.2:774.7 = 0.012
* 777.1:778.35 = -0.013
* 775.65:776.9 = -0.006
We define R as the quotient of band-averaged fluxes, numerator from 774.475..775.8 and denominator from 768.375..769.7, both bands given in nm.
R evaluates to 0.99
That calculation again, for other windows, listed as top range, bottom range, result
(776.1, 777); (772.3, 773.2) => 1.01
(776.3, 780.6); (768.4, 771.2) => 0.99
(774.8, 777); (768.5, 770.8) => 1.00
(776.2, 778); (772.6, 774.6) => 1.03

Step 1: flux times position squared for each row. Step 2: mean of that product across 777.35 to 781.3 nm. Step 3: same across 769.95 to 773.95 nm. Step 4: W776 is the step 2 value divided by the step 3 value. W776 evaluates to 1.01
